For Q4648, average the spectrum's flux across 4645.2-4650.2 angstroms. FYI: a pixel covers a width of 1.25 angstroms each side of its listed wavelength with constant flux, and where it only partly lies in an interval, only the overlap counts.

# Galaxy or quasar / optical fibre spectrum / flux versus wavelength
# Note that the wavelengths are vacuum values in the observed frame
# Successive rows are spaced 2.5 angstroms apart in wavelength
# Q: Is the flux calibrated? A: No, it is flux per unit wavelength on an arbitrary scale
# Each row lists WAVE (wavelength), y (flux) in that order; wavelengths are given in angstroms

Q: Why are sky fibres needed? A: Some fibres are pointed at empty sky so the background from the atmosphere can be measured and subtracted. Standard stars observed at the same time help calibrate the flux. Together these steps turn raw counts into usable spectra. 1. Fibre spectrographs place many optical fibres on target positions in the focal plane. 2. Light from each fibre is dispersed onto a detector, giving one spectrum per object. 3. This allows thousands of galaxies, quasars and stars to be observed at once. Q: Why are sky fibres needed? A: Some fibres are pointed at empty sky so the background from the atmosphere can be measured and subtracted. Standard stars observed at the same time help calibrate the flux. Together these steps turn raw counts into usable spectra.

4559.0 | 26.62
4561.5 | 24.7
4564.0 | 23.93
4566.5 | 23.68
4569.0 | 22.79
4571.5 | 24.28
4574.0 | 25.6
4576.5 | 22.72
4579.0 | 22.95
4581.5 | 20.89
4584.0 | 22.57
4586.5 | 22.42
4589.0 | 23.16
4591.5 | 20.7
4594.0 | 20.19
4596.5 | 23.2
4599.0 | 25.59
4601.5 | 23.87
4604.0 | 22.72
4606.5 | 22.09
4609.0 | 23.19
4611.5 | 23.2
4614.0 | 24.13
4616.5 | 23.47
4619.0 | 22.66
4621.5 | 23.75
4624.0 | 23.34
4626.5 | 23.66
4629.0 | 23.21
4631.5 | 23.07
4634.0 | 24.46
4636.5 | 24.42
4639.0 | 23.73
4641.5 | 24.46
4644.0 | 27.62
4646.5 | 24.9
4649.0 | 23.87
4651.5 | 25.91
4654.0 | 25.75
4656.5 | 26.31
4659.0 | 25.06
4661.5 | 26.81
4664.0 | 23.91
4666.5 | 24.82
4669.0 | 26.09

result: 24.4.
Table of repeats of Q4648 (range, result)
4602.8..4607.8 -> 22.4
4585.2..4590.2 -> 22.8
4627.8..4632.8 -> 23.2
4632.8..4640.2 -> 24.2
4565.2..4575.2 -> 24.1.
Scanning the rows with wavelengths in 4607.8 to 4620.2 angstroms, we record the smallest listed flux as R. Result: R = 22.66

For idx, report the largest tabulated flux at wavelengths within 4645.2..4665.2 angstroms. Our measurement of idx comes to 26.81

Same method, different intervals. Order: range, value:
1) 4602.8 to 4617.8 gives 24.13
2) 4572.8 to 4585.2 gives 25.6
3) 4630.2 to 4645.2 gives 27.62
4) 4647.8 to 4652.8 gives 25.91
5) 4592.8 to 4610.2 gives 25.59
